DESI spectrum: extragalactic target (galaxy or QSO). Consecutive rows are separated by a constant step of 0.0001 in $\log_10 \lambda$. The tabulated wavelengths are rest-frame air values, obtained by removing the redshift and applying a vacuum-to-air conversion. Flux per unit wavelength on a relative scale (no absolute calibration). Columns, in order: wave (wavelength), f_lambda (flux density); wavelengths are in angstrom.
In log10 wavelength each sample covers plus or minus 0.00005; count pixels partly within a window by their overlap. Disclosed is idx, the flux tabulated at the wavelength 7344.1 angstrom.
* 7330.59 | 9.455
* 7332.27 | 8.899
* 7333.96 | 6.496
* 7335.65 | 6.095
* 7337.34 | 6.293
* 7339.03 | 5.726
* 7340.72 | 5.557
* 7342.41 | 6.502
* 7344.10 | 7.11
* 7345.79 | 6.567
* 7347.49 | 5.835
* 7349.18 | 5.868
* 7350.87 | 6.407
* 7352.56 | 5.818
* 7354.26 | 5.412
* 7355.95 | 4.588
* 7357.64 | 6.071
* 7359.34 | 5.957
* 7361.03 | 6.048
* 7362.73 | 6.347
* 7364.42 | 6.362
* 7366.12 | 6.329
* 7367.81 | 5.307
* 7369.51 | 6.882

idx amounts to 7.11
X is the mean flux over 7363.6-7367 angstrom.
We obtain 6.34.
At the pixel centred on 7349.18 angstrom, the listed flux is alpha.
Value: 5.868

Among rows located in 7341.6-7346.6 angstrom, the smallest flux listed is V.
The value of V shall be 6.502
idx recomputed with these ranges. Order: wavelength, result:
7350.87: 6.407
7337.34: 6.293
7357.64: 6.071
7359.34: 5.957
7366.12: 6.329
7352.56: 5.818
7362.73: 6.347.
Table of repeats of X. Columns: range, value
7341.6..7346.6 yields 6.73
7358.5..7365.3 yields 6.18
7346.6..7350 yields 5.85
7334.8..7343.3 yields 6.04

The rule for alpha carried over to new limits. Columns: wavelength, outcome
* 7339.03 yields 5.726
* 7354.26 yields 5.412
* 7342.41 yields 6.502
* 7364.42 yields 6.362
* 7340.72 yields 5.557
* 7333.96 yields 6.496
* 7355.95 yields 4.588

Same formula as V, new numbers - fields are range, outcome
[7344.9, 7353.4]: 5.818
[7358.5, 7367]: 5.957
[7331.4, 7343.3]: 5.557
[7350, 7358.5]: 4.588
